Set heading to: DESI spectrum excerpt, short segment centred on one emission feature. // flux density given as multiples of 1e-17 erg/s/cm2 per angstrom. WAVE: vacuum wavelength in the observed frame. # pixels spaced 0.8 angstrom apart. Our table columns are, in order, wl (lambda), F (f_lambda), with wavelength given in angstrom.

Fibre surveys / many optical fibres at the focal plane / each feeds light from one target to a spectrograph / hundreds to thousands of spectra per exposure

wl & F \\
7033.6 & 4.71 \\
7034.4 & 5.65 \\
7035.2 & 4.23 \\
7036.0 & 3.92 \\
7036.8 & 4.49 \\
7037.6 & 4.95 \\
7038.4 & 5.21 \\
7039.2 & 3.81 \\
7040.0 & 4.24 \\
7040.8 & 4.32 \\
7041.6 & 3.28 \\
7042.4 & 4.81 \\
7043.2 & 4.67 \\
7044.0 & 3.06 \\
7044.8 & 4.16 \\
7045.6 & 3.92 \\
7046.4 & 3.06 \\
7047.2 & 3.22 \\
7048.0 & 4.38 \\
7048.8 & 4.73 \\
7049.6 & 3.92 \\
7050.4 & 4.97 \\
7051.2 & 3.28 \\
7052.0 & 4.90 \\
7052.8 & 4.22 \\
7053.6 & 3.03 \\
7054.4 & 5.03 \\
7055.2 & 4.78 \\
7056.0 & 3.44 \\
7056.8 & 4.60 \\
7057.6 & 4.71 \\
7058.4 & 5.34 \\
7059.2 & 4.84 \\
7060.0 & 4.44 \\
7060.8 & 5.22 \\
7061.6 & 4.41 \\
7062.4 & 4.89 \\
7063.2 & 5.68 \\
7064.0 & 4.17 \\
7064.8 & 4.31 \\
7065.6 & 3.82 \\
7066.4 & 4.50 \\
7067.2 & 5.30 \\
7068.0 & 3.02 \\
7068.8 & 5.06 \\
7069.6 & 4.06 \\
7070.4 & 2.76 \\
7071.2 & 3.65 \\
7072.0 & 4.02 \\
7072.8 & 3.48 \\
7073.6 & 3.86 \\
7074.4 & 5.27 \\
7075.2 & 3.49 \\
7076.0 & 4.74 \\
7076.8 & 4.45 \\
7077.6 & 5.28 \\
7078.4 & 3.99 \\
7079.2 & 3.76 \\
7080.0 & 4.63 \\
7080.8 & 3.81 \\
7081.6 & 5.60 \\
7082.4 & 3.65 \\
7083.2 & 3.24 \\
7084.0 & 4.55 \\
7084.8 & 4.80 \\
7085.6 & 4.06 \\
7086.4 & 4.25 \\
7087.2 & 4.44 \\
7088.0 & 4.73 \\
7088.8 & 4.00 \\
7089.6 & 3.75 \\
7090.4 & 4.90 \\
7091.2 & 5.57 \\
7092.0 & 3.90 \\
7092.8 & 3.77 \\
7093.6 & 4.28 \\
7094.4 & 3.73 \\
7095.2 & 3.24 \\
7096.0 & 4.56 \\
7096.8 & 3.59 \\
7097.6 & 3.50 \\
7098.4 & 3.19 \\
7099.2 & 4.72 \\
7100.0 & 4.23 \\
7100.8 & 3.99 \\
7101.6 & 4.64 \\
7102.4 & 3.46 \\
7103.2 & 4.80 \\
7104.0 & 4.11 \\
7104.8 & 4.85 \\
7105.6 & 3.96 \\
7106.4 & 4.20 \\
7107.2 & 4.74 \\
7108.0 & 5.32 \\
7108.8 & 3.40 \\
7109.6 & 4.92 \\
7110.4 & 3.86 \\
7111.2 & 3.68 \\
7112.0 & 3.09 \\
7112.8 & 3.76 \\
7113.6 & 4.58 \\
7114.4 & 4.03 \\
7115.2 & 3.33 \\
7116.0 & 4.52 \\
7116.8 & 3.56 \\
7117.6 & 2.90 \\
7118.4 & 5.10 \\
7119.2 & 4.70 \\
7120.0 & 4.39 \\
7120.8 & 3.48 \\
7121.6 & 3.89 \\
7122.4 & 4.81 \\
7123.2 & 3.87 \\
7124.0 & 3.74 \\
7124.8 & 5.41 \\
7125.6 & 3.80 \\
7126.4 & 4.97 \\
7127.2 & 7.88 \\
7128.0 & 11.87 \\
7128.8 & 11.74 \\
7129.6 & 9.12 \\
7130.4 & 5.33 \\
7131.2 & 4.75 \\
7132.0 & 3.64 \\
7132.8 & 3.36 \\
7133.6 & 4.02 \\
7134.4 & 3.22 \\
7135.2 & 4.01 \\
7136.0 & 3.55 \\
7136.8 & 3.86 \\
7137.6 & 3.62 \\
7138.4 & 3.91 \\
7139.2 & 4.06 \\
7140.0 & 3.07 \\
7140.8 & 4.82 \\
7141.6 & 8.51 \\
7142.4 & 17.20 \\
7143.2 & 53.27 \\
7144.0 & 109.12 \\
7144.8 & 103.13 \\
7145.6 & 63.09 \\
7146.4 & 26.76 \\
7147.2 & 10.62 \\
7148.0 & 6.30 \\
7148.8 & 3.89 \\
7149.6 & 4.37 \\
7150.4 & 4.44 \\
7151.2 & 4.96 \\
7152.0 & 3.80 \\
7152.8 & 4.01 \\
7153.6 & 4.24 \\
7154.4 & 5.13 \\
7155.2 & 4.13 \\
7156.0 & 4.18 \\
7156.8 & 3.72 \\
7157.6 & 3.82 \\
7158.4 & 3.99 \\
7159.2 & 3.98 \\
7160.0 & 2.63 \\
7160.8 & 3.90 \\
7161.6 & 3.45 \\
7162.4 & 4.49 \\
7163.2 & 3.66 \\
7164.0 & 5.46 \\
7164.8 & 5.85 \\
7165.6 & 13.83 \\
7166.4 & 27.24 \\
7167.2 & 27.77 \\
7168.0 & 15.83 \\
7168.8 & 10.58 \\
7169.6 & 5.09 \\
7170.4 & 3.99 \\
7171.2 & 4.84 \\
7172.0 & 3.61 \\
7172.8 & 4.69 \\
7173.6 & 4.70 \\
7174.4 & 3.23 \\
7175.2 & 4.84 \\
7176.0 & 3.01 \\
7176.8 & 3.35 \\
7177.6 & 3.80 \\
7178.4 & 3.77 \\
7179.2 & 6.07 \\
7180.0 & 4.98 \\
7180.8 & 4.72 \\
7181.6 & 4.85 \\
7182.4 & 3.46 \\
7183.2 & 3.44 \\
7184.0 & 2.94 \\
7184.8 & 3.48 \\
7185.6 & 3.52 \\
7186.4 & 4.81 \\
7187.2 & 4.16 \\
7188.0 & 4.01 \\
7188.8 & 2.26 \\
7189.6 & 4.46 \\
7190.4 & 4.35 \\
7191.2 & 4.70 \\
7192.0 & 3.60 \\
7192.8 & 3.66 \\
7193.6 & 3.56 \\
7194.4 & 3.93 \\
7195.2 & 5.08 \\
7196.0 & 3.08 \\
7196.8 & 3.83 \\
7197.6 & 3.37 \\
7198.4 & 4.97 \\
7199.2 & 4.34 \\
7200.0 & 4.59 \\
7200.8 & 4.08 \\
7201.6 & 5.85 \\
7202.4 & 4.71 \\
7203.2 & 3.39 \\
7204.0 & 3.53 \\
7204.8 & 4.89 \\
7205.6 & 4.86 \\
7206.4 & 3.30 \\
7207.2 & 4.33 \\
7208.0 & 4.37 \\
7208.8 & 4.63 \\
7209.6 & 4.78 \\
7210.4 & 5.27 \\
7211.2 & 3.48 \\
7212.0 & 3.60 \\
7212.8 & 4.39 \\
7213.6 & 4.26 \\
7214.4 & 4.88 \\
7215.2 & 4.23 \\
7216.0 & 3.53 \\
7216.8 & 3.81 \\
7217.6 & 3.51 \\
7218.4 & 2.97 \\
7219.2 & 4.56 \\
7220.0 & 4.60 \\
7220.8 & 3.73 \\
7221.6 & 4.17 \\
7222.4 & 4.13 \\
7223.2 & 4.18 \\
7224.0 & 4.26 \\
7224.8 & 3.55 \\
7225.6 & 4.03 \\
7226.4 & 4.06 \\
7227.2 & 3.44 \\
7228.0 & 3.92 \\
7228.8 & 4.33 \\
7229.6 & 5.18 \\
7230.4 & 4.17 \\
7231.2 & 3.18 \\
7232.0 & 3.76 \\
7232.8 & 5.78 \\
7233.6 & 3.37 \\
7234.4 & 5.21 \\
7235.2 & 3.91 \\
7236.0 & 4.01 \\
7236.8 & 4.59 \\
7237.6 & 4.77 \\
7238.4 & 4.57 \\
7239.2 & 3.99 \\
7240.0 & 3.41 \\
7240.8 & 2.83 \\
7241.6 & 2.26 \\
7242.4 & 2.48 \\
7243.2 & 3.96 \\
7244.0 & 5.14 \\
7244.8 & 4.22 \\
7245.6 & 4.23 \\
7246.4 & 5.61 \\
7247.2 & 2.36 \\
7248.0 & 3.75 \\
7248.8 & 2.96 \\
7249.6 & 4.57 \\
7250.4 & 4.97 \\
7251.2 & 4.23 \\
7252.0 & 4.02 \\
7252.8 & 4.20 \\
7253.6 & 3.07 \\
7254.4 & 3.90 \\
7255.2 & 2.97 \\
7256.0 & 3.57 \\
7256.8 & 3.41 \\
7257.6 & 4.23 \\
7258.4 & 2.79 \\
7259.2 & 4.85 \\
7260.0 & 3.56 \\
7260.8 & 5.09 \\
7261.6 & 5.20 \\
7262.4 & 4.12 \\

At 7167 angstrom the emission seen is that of [N II]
